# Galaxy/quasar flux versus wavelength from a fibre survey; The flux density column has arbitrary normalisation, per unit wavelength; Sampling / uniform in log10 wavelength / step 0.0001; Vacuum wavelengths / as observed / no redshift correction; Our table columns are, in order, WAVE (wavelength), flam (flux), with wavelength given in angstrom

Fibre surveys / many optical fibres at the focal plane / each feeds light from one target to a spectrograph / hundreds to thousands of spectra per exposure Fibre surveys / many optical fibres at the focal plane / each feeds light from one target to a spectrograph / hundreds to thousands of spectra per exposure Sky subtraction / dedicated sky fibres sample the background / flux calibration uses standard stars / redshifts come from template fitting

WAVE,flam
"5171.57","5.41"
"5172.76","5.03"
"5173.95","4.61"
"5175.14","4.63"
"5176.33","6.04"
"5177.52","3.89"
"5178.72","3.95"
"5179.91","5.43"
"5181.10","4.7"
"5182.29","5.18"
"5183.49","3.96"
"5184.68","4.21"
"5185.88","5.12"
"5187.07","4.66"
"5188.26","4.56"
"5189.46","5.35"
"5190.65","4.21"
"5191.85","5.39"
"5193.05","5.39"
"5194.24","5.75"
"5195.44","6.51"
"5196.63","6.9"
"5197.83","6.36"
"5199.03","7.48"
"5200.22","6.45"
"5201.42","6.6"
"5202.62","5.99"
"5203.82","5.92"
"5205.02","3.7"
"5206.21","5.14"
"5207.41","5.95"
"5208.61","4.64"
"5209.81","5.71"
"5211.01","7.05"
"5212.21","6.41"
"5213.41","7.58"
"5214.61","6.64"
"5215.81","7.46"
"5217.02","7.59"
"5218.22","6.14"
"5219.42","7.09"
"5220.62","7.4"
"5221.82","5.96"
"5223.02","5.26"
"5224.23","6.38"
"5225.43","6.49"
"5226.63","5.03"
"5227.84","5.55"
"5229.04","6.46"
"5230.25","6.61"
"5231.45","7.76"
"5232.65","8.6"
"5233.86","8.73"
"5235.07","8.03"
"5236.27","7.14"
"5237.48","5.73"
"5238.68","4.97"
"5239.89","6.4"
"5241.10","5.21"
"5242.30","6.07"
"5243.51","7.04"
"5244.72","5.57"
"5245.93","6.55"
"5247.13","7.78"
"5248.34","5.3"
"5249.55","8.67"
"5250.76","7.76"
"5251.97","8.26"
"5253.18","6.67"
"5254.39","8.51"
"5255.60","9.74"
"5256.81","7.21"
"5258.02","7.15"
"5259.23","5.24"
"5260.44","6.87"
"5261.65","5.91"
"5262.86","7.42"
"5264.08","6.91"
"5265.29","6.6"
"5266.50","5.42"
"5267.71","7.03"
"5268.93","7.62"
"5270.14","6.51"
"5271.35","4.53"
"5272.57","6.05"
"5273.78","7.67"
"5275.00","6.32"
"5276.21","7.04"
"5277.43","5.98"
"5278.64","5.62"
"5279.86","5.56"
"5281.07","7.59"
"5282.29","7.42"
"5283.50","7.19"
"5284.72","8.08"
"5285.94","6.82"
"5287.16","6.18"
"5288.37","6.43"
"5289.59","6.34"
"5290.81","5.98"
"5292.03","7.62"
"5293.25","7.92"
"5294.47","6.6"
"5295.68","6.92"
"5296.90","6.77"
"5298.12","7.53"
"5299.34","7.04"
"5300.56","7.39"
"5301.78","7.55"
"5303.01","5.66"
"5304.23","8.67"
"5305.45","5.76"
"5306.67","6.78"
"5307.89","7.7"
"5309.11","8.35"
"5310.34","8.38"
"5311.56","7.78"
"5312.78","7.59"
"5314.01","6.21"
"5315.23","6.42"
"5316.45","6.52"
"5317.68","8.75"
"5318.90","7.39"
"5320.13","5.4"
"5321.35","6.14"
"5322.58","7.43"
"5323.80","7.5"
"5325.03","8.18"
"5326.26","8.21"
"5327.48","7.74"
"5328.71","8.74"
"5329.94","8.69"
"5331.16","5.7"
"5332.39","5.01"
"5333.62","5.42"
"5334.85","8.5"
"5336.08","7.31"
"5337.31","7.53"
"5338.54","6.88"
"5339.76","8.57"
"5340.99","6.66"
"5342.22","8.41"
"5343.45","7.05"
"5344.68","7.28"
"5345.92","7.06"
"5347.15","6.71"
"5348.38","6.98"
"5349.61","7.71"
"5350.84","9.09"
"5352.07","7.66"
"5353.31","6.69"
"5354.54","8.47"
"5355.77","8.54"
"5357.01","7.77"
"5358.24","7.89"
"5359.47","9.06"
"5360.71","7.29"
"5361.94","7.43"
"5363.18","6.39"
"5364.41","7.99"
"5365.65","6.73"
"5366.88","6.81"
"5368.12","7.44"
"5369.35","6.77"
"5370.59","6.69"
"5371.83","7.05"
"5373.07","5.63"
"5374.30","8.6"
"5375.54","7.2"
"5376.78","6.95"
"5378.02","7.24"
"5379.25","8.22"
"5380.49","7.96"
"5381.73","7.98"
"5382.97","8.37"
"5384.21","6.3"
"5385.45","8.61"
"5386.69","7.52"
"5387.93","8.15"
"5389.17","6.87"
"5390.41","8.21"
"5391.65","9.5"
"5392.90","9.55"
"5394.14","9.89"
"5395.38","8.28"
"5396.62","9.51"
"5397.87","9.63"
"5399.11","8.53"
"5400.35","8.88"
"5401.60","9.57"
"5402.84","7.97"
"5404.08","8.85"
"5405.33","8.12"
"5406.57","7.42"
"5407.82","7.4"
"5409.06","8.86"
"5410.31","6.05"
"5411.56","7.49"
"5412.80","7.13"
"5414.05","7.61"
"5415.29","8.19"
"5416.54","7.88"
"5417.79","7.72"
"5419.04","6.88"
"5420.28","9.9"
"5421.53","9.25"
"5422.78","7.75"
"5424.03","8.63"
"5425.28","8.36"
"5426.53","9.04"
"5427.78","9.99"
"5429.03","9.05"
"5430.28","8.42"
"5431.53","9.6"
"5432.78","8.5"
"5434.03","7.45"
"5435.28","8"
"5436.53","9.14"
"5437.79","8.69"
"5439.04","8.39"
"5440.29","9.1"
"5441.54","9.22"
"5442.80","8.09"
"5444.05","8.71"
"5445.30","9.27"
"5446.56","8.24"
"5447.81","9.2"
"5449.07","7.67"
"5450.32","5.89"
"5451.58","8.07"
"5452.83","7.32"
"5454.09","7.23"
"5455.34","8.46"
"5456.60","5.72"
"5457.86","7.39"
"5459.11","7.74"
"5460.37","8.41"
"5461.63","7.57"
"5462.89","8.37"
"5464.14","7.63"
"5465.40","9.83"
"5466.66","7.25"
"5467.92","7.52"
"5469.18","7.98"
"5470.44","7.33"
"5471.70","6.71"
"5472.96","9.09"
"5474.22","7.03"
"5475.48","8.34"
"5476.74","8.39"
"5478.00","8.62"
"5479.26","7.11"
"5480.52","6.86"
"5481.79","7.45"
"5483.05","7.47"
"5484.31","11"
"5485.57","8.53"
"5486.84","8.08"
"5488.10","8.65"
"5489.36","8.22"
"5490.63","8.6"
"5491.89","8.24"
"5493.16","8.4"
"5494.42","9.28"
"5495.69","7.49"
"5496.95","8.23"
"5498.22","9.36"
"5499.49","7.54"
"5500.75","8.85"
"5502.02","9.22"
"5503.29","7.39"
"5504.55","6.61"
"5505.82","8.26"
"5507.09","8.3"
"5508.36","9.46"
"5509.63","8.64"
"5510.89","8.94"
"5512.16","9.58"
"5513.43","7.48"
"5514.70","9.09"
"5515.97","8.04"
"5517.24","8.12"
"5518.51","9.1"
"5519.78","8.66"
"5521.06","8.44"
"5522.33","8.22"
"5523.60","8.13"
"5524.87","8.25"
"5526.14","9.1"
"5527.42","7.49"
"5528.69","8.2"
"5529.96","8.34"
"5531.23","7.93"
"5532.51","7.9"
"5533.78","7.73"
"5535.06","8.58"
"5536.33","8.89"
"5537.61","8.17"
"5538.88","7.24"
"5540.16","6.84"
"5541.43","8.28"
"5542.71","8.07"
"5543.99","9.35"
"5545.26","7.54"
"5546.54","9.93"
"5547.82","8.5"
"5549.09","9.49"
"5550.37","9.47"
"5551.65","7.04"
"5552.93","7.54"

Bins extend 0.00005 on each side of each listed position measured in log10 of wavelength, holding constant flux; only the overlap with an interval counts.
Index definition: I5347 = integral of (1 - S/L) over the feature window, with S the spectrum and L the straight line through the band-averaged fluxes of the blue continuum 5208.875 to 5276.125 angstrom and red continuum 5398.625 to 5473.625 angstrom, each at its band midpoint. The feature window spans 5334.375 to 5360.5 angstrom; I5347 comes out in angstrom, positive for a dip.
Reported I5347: -0.6 angstrom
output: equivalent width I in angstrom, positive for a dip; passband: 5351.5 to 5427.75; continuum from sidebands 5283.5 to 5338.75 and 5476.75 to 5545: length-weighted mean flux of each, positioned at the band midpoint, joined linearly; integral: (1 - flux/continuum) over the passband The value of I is -3.6 angstrom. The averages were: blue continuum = 7.15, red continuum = 8.3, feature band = 7.96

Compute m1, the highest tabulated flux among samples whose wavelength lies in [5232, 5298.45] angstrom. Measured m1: 9.74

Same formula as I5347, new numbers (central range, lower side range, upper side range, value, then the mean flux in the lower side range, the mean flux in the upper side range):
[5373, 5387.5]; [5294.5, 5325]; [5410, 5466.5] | 0.2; 7.16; 8.19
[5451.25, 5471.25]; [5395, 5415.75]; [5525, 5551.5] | 1.3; 8.21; 8.33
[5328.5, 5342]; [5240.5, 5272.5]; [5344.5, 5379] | 0.2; 6.82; 7.41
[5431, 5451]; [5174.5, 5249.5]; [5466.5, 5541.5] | -1.8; 6.02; 8.21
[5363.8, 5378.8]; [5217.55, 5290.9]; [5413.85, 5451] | 1.5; 6.72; 8.47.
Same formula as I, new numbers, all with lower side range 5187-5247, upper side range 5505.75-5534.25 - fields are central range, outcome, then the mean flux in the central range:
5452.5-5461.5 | 0.55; 7.47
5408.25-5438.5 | -2.27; 8.31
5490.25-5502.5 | -0.39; 8.51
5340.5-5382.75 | -1.03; 7.46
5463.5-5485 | 0.30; 7.98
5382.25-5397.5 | -1.88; 8.41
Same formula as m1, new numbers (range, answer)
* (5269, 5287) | 8.08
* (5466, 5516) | 11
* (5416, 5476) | 9.99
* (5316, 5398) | 9.89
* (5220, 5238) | 8.73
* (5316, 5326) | 8.75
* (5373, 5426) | 9.9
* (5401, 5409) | 9.57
